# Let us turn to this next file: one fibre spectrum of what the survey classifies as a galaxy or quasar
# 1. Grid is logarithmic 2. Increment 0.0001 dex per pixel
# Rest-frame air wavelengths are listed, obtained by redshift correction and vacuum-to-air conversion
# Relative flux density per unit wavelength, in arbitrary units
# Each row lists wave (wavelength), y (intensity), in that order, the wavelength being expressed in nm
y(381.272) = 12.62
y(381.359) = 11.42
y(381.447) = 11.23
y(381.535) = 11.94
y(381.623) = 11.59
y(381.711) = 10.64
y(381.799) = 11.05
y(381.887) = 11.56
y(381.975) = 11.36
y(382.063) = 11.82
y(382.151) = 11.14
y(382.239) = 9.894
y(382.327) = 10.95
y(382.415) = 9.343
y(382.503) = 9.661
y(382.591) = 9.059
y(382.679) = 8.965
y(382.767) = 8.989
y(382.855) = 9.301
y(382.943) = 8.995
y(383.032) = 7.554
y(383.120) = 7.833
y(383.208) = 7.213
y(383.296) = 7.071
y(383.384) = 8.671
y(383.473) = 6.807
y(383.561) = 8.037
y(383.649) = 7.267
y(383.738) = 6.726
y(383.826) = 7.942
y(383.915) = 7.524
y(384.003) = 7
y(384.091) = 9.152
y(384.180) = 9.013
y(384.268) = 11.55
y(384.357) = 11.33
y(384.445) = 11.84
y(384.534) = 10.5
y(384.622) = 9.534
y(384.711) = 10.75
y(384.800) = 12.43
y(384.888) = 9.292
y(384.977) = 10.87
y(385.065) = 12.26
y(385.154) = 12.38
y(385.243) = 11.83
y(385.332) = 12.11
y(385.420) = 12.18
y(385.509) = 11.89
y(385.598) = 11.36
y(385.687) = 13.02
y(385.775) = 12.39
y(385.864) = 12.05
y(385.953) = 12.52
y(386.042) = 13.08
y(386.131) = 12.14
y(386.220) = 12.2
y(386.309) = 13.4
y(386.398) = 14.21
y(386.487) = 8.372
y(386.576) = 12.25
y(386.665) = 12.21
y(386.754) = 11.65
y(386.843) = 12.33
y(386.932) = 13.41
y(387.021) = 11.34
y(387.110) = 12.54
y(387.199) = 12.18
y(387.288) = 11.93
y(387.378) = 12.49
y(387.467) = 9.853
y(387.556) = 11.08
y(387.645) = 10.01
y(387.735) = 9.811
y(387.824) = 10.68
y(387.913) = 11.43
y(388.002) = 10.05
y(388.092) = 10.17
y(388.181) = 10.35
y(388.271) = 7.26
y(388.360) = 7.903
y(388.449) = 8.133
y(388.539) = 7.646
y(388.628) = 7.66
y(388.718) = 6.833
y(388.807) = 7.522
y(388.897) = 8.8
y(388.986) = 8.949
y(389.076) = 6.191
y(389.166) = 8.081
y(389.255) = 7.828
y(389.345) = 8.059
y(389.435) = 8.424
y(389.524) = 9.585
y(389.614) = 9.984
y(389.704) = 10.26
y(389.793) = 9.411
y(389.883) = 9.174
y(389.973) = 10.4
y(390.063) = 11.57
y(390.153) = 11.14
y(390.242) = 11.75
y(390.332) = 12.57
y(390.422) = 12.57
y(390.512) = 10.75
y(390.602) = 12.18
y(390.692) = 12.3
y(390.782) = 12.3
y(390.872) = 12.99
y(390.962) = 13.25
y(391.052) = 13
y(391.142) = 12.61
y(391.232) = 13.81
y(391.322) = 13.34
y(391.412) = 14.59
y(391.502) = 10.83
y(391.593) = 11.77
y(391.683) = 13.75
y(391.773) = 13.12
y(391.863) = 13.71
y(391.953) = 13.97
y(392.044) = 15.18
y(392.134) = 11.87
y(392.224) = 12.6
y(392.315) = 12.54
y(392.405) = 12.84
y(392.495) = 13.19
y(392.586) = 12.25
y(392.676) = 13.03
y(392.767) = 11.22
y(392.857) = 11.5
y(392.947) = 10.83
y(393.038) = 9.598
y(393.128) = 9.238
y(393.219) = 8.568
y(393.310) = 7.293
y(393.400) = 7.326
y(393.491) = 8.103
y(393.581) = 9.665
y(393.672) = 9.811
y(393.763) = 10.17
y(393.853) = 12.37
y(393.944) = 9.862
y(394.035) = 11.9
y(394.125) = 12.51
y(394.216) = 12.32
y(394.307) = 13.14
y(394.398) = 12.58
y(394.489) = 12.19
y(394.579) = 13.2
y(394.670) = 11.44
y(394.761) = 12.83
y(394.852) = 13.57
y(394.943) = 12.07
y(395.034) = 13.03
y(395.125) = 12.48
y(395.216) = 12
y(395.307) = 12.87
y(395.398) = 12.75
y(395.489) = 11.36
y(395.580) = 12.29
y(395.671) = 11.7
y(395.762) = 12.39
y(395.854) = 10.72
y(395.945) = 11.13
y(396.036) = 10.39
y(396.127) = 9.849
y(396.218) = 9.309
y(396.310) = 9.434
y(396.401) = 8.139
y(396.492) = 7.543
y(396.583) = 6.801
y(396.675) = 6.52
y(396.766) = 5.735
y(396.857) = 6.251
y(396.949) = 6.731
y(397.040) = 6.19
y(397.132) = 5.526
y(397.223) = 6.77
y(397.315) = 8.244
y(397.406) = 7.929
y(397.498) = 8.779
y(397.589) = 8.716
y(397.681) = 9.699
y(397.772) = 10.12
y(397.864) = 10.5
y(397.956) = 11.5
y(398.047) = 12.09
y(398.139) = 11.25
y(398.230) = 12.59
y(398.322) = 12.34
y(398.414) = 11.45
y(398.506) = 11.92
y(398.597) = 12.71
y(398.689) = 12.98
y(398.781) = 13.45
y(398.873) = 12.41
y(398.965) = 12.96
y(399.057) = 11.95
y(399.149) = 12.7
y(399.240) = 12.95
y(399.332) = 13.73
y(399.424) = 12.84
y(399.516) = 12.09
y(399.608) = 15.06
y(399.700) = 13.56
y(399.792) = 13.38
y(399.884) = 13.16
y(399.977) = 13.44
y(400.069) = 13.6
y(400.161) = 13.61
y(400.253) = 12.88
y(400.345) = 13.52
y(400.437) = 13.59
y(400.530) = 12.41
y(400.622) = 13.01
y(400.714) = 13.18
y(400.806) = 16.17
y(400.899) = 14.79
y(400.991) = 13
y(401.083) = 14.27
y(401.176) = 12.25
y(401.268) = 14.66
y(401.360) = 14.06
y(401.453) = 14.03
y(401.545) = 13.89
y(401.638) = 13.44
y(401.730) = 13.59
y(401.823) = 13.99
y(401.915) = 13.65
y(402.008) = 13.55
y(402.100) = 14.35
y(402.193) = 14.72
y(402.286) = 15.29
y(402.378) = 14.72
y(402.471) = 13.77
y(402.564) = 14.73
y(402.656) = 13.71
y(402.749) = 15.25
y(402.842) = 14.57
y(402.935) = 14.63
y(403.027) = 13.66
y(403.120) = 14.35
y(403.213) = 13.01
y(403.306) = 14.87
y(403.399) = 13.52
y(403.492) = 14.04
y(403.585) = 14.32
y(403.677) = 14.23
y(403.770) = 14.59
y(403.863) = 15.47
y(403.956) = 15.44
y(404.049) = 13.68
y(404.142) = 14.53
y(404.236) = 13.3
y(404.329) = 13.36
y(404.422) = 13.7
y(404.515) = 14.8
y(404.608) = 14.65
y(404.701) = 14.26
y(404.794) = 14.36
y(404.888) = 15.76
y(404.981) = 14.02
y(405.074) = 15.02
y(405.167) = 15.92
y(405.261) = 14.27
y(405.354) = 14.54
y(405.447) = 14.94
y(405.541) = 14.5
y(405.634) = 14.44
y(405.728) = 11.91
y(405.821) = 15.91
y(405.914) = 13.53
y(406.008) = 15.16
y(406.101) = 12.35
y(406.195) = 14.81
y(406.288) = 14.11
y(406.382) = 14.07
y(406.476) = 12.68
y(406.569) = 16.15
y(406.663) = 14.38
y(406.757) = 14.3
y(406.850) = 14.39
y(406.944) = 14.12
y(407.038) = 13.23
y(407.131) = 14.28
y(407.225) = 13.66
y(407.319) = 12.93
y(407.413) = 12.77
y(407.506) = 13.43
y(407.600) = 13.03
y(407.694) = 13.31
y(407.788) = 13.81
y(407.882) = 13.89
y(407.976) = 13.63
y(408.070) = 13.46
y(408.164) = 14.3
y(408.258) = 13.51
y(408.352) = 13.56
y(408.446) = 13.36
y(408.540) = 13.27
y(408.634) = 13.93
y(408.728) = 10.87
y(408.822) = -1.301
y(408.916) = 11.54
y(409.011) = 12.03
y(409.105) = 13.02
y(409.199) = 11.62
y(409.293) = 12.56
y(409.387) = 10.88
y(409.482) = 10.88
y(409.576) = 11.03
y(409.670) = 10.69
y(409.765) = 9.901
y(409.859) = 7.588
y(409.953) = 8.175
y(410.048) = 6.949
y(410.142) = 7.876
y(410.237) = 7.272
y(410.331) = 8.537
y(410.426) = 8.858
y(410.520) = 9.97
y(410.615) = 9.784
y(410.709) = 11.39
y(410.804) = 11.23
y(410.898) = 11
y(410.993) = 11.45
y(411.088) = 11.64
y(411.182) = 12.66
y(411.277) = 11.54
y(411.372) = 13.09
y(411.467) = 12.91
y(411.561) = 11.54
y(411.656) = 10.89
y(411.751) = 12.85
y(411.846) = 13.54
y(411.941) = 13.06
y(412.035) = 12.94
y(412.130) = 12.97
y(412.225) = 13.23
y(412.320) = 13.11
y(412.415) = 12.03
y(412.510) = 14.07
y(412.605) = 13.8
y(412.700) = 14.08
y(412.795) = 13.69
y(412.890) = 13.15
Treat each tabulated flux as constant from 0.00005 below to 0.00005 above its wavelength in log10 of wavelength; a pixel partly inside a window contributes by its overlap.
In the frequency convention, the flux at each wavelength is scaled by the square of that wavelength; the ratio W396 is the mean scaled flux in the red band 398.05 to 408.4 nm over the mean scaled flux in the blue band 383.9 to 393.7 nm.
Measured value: 1.35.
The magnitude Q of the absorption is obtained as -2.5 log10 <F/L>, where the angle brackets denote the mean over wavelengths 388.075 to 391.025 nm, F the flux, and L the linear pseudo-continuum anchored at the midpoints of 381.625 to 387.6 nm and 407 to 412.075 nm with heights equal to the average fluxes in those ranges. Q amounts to 0.11 mag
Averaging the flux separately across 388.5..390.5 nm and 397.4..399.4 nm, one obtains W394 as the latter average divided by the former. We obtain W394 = 1.3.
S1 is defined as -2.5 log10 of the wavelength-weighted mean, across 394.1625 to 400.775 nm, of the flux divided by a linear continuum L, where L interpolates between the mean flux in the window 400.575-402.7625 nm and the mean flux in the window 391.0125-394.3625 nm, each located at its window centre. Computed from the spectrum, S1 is 0.15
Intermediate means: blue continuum 11.7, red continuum 14.1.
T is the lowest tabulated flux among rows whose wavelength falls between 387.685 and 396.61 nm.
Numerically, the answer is 6.191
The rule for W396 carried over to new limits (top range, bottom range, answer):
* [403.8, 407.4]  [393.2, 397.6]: 1.49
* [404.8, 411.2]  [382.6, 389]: 1.35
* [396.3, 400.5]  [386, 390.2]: 1.13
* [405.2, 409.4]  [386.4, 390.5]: 1.44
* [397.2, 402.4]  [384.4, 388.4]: 1.19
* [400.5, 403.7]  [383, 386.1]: 1.52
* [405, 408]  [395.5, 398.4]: 1.58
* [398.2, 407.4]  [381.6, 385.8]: 1.53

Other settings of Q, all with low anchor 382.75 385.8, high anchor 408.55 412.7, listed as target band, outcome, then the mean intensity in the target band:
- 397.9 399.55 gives -0.18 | 12.4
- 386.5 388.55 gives -0.08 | 10.7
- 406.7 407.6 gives -0.24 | 13.7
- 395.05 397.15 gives 0.08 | 9.58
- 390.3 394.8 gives -0.17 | 11.9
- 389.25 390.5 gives -0.02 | 10.3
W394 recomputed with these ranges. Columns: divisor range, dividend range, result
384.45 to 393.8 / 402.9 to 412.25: 1.16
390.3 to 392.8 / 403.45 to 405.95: 1.13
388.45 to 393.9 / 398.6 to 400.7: 1.21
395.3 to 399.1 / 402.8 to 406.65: 1.42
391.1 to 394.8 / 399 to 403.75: 1.17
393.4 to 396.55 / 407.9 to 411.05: 0.95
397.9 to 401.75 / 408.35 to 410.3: 0.77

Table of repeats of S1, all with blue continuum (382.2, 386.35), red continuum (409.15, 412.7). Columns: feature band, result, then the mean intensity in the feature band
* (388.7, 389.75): 0.222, 8.42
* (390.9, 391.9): -0.246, 13.1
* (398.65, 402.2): -0.243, 13.5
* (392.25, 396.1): -0.089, 11.4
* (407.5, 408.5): -0.218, 13.6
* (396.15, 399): 0.120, 9.56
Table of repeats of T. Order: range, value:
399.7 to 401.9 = 12.25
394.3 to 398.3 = 5.526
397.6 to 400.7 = 9.699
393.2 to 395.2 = 7.293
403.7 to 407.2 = 11.91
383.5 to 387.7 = 6.726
